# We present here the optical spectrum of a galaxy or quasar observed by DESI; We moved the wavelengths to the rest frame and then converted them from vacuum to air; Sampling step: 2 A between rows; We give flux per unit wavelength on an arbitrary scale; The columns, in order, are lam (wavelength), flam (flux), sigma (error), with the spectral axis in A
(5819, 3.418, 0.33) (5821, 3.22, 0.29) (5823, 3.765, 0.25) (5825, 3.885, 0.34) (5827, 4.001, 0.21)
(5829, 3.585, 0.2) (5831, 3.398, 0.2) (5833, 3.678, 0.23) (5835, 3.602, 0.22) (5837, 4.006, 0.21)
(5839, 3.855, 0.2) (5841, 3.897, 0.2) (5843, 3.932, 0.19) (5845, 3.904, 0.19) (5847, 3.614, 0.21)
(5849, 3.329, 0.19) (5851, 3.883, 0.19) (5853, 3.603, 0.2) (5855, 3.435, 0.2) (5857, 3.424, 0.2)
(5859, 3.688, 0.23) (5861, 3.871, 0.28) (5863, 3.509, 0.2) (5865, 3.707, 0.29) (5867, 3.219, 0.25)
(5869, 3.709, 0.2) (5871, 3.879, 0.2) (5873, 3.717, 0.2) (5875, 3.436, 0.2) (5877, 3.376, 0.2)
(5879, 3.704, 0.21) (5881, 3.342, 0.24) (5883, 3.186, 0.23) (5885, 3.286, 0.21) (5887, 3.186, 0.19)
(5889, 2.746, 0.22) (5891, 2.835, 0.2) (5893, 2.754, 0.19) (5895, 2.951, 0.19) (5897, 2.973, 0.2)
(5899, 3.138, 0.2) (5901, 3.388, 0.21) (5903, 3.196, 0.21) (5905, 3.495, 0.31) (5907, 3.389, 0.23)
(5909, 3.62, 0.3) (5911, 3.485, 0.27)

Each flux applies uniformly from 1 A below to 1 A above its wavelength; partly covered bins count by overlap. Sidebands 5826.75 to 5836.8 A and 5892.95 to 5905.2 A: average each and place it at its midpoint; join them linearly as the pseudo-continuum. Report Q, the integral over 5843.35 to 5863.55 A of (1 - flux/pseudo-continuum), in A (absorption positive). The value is -0.9 A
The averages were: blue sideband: 3.65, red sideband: 3.13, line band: 3.64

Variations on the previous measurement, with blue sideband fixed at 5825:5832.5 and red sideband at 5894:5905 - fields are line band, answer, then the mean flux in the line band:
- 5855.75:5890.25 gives -1.0 A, 3.46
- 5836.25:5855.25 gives -1.0 A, 3.75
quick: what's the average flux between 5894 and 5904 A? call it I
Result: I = 3.13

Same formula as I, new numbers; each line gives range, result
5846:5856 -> 3.57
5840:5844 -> 3.91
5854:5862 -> 3.6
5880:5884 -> 3.26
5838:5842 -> 3.88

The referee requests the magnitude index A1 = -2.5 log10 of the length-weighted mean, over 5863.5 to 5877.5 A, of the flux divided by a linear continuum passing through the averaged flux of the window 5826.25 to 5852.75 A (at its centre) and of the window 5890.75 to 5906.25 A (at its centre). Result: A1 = -0.05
